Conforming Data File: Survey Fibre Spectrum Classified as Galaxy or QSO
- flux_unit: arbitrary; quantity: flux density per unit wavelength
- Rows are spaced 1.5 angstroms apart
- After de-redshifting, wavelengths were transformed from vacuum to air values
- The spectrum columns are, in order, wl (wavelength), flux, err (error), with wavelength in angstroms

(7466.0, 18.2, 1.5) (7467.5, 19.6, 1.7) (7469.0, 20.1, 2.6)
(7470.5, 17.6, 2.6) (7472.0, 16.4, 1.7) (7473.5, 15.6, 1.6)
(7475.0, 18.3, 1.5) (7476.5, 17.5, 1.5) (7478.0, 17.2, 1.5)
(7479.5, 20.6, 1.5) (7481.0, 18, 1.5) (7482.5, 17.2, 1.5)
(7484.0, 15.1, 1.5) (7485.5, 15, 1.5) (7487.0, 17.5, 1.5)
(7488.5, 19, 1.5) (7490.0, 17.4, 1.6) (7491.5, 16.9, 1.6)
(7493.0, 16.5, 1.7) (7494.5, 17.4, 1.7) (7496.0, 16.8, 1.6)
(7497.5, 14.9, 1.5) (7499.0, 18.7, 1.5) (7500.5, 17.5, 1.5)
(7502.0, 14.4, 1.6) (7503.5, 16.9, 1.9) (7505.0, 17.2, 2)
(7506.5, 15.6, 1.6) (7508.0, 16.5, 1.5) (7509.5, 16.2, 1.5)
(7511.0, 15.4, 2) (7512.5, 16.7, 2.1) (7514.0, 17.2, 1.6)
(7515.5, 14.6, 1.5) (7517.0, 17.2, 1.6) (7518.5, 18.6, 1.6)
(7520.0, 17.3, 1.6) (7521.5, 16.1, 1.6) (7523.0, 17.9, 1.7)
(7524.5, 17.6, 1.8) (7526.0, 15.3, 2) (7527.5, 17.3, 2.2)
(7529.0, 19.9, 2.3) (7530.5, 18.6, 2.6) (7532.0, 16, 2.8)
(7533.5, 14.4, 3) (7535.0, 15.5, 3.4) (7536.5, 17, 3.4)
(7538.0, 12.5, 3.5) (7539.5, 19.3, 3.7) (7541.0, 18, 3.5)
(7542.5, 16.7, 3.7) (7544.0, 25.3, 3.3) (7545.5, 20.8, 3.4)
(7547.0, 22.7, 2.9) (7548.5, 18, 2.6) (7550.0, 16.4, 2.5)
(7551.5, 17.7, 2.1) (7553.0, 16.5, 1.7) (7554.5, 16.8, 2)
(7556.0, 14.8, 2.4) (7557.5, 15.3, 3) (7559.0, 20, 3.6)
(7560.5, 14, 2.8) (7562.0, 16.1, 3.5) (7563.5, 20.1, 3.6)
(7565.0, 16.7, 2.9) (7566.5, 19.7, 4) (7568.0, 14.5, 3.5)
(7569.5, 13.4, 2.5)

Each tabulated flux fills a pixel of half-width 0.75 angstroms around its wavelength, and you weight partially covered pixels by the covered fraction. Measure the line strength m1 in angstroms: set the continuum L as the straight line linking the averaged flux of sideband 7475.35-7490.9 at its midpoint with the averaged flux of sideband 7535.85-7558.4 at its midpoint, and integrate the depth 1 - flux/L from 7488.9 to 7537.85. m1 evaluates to 2.7 angstroms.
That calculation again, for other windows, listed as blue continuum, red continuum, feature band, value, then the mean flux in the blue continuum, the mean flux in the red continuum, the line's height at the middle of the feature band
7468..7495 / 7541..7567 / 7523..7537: 0.75 angstroms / 17.4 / 18.1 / 17.9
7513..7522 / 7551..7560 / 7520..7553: -1.82 angstroms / 16.9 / 16.7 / 16.8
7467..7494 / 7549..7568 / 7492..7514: 1.05 angstroms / 17.5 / 16.9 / 17.3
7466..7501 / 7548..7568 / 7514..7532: -0.06 angstroms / 17.4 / 17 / 17.2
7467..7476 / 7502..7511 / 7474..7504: -0.14 angstroms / 17.9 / 16.2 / 17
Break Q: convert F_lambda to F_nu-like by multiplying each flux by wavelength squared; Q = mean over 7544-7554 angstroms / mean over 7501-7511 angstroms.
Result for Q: 1.2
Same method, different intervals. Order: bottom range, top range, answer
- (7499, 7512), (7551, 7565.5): 1.04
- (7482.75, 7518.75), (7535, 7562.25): 1.07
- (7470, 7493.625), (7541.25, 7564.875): 1.07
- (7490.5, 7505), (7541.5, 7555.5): 1.15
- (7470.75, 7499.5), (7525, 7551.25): 1.06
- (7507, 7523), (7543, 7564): 1.10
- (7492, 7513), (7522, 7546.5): 1.08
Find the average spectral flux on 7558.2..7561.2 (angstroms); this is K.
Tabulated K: 17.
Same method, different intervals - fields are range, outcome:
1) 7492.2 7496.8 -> 16.9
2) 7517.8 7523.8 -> 17.5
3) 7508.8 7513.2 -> 16.1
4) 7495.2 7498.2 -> 15.9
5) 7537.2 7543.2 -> 16.6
